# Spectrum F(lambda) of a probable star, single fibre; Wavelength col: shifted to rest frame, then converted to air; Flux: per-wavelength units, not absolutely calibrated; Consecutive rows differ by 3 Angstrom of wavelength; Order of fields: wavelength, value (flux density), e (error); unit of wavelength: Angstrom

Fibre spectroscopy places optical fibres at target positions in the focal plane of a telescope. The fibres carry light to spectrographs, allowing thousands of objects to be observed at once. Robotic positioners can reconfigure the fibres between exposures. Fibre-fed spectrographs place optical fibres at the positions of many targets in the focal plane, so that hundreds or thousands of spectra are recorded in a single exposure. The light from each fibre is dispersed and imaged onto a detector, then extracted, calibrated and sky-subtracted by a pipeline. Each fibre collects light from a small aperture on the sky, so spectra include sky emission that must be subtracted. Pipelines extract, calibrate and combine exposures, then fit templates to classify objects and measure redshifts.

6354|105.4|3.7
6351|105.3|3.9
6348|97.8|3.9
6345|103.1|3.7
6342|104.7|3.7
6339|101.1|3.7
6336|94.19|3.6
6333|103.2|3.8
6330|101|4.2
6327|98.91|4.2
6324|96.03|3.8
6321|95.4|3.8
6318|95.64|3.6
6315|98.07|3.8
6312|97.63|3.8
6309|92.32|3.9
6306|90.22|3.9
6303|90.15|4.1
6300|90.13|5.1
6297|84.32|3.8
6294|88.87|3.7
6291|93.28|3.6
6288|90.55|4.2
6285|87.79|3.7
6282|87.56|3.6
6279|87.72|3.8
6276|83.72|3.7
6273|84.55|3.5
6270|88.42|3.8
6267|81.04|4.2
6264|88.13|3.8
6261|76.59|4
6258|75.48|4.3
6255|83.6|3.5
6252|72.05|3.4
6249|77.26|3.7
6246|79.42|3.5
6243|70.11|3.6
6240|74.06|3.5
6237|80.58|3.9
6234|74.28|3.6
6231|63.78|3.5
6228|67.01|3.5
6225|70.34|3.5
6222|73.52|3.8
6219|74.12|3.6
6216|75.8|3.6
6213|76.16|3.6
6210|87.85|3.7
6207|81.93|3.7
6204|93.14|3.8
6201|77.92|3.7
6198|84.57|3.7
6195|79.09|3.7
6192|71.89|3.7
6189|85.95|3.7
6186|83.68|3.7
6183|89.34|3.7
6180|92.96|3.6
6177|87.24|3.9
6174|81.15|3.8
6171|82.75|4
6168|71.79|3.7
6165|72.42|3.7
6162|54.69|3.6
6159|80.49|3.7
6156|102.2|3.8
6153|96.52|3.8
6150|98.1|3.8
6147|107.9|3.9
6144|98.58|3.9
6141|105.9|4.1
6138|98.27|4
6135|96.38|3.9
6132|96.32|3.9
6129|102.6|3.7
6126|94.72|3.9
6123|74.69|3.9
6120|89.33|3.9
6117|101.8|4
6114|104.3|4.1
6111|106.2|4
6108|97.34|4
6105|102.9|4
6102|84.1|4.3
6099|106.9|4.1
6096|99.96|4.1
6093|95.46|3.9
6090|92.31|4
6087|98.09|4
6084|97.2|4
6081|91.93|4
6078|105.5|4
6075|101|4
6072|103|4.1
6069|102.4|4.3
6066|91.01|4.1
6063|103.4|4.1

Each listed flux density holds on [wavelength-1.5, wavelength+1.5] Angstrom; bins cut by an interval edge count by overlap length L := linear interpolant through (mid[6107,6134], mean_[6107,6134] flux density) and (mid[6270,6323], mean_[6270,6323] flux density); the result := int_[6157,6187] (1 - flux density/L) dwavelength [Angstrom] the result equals 4.6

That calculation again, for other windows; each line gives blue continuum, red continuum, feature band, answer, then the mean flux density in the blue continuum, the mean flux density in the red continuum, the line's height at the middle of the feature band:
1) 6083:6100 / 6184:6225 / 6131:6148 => -1.88 Angstrom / 98.1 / 80.2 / 90.5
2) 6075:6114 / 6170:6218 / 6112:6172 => -0.26 Angstrom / 98.5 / 83.1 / 91.2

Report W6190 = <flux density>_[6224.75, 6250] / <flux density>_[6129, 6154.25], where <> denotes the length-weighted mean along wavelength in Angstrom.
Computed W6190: 0.73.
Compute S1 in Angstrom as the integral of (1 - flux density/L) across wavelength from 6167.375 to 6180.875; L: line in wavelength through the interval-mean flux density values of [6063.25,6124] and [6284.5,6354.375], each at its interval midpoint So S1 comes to 1.9 Angstrom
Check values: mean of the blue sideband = 97.6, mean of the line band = 83.5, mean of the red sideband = 96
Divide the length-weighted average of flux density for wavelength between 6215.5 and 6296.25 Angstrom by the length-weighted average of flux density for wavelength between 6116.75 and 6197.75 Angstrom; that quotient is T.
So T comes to 0.9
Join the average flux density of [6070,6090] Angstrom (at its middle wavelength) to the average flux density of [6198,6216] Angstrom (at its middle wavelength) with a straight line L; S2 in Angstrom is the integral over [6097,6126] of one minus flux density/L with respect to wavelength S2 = -0.4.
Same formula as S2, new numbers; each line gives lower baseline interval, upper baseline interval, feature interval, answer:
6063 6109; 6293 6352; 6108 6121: -0.3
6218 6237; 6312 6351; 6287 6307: 0.1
